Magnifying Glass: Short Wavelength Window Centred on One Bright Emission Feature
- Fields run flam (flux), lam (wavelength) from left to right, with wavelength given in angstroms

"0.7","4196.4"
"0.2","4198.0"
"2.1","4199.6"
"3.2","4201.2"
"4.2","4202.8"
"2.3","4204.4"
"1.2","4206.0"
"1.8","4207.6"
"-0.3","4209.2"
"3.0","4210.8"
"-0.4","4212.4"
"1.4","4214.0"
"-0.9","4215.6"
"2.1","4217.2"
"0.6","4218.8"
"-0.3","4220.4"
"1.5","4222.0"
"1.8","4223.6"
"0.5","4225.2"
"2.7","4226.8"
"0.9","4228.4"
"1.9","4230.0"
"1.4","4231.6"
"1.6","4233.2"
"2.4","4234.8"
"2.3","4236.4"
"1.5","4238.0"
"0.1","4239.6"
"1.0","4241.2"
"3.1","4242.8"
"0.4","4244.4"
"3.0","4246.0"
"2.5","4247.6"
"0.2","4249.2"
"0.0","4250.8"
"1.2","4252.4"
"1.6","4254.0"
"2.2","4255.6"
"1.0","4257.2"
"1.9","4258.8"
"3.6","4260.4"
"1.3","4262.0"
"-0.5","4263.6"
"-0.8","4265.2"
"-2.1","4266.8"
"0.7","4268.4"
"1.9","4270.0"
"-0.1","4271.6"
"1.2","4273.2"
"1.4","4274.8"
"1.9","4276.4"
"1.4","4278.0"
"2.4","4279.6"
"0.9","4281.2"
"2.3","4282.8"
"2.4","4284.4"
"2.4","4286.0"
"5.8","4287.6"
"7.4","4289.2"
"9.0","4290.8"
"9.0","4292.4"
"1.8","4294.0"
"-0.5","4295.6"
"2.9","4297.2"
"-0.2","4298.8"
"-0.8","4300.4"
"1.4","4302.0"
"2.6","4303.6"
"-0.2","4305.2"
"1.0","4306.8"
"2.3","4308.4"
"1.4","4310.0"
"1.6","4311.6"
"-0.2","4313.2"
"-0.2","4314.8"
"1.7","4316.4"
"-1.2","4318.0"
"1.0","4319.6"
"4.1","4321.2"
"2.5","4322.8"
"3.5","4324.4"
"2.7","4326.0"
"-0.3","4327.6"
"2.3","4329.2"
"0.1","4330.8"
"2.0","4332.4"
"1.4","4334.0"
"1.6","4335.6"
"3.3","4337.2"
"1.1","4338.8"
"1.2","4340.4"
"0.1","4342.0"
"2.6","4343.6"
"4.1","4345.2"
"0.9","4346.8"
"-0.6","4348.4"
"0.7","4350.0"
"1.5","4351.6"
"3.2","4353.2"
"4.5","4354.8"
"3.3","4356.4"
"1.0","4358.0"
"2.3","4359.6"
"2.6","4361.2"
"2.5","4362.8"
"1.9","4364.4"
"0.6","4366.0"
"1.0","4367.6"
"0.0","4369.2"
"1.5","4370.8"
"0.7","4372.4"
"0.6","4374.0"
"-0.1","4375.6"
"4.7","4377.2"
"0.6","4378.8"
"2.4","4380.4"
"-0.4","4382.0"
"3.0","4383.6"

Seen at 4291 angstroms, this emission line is [O II]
